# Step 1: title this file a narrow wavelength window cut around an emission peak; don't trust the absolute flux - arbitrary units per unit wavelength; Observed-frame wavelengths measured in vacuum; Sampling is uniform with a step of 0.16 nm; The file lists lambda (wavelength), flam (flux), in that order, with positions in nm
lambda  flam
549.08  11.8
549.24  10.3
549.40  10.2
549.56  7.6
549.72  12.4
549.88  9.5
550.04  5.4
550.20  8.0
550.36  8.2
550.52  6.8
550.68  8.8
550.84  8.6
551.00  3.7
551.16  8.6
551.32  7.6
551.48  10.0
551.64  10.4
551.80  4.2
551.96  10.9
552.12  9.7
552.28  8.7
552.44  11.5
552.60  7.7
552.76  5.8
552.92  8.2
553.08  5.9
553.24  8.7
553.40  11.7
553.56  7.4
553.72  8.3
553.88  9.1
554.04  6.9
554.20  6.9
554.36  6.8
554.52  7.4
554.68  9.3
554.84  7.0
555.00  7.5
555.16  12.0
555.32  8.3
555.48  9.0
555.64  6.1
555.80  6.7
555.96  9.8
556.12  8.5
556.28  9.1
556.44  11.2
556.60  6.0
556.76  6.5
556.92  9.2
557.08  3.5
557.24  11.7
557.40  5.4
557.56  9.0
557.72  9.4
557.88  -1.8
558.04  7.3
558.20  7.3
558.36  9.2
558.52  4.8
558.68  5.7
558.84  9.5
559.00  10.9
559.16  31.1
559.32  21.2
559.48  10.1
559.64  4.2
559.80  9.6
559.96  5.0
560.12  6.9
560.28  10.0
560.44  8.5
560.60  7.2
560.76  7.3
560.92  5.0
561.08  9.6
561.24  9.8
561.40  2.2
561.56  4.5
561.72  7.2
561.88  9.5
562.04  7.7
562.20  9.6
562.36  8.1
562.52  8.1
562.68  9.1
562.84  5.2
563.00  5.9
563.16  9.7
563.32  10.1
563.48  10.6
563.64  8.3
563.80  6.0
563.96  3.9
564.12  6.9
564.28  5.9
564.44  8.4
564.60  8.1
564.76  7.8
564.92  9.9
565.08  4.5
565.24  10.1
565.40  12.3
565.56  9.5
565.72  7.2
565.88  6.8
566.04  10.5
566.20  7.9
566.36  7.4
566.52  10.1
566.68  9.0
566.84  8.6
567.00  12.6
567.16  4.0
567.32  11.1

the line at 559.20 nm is Hbeta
